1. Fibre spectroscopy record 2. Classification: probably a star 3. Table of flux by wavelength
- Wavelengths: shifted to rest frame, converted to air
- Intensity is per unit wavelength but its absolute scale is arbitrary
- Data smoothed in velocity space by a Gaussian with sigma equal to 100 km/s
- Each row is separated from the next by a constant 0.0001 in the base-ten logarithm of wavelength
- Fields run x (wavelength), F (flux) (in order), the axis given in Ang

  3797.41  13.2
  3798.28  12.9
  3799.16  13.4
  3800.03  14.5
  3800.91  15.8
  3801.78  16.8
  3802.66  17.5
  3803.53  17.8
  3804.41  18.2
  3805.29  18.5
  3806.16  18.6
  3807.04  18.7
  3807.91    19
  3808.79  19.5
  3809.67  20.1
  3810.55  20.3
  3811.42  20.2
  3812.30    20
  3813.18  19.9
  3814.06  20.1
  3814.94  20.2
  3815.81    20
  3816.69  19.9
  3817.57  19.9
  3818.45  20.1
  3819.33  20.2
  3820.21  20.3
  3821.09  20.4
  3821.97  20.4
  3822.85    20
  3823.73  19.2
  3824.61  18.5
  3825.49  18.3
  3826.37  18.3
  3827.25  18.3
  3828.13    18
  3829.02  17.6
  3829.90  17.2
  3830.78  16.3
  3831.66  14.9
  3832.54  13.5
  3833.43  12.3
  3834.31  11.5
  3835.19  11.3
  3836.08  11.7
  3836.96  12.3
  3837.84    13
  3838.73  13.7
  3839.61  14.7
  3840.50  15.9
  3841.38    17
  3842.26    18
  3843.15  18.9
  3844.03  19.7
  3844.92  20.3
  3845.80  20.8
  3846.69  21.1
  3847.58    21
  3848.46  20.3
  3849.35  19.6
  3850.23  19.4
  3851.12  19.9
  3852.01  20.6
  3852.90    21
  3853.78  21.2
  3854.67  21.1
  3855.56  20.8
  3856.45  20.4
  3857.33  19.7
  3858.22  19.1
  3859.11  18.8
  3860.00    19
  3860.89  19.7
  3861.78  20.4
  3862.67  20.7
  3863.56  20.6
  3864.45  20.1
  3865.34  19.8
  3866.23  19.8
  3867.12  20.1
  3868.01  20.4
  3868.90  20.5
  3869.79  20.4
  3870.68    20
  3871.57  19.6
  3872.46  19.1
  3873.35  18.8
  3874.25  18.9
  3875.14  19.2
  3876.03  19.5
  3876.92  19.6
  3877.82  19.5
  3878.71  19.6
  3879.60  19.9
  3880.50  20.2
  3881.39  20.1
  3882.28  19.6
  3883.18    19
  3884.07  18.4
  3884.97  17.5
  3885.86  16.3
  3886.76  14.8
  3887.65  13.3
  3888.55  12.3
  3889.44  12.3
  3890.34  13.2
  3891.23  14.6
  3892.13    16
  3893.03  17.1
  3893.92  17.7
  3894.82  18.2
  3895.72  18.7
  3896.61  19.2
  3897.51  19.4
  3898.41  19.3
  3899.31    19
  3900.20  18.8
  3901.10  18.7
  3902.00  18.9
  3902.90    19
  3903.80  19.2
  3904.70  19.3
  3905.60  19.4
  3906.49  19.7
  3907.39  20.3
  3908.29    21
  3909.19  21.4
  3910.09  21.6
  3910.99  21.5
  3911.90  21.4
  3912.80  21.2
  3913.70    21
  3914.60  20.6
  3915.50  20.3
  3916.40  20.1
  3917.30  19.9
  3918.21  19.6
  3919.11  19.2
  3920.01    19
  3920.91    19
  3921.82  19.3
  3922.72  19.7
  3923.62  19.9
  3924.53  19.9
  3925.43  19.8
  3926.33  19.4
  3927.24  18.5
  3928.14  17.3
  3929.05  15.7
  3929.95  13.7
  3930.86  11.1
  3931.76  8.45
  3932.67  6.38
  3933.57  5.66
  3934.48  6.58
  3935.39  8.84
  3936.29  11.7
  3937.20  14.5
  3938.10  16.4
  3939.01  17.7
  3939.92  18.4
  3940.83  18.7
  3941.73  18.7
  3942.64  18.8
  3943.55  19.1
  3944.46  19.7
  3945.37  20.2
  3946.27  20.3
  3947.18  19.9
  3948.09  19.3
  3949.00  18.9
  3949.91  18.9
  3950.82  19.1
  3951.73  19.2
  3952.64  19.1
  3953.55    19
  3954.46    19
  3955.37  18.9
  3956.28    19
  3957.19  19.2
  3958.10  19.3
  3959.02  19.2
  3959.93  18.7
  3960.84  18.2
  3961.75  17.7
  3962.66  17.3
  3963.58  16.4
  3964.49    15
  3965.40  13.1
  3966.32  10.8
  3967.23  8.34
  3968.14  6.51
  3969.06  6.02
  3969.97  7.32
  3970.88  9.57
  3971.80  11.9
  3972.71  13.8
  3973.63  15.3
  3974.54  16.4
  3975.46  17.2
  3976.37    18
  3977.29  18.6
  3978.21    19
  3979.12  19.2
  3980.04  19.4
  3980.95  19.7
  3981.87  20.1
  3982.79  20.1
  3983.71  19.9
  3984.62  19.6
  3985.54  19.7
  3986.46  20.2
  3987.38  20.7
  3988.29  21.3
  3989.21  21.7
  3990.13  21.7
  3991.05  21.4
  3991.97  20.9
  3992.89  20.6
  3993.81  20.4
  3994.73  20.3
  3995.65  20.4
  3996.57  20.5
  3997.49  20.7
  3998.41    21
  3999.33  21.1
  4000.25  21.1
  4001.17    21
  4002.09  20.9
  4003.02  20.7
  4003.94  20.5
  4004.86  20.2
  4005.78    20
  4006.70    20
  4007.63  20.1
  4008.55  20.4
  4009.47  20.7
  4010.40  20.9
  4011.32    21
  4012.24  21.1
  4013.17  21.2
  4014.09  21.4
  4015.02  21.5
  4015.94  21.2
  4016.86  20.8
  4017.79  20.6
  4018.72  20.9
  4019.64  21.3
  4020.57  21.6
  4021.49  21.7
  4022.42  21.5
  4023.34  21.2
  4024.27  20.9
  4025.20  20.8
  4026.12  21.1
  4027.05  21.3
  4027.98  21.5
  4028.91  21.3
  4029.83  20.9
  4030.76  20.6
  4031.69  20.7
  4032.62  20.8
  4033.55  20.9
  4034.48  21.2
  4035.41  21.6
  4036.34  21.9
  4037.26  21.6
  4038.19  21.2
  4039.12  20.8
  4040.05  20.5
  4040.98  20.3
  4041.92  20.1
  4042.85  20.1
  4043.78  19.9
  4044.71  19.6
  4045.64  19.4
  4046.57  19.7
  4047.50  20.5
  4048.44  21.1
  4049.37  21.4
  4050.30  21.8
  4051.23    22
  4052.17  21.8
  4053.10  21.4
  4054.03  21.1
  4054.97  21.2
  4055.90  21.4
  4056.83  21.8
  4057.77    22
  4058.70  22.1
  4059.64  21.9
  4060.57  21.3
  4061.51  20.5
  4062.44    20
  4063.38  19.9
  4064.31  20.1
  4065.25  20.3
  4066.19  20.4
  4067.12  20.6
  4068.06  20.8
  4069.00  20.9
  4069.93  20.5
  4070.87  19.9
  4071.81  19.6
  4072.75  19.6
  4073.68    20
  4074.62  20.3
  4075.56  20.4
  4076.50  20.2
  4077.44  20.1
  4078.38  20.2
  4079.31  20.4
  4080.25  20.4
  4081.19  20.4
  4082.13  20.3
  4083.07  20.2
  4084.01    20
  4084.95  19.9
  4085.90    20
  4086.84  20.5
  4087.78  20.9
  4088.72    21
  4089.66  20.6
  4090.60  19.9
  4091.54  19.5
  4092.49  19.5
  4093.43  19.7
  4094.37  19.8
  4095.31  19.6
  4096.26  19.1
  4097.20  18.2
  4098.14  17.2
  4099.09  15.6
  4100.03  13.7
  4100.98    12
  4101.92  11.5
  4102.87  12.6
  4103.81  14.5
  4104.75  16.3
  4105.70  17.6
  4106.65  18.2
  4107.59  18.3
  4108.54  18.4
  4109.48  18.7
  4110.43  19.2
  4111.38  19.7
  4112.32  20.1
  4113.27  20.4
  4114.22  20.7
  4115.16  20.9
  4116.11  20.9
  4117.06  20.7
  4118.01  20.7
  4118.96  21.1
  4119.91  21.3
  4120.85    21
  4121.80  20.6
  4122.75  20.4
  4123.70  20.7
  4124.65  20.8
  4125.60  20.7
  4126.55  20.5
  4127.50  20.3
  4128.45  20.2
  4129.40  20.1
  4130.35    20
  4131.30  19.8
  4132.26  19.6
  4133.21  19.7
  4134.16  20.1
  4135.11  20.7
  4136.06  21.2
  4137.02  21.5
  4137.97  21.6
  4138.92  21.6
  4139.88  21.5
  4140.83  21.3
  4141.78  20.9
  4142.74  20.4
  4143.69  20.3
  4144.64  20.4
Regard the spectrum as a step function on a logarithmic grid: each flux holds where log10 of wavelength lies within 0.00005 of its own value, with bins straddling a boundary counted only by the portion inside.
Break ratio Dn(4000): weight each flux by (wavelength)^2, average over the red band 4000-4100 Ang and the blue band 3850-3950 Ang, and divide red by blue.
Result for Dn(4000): 1.2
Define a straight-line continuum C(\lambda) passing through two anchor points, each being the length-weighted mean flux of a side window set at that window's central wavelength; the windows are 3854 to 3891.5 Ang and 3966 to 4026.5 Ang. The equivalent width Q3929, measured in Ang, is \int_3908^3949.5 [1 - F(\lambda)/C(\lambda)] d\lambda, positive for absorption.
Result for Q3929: 2.9 Ang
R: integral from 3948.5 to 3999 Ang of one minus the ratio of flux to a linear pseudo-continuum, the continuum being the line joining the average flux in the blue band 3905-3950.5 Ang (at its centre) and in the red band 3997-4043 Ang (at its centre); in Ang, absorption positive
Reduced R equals 4.3 Ang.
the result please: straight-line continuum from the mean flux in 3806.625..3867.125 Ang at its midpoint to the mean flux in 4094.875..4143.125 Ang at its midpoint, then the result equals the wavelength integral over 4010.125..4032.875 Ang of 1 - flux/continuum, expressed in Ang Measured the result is -2.49 Ang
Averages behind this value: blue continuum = 18.6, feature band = 21.1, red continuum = 19.3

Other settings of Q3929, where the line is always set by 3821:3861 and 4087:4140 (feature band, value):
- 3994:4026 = -3.6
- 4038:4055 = -1.6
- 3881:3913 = -0.1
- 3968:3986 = 2.5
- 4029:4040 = -1.3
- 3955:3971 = 3.4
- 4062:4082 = -1.2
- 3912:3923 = -1.0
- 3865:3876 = -1.0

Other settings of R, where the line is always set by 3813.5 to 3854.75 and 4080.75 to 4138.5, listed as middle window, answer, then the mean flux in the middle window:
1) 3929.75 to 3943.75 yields 3.9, 13.3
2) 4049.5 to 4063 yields -1.7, 21.4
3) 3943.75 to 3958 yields -0.6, 19.3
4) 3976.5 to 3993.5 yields -1.3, 20.2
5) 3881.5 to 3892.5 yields 1.5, 15.7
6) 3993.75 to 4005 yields -1.1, 20.7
